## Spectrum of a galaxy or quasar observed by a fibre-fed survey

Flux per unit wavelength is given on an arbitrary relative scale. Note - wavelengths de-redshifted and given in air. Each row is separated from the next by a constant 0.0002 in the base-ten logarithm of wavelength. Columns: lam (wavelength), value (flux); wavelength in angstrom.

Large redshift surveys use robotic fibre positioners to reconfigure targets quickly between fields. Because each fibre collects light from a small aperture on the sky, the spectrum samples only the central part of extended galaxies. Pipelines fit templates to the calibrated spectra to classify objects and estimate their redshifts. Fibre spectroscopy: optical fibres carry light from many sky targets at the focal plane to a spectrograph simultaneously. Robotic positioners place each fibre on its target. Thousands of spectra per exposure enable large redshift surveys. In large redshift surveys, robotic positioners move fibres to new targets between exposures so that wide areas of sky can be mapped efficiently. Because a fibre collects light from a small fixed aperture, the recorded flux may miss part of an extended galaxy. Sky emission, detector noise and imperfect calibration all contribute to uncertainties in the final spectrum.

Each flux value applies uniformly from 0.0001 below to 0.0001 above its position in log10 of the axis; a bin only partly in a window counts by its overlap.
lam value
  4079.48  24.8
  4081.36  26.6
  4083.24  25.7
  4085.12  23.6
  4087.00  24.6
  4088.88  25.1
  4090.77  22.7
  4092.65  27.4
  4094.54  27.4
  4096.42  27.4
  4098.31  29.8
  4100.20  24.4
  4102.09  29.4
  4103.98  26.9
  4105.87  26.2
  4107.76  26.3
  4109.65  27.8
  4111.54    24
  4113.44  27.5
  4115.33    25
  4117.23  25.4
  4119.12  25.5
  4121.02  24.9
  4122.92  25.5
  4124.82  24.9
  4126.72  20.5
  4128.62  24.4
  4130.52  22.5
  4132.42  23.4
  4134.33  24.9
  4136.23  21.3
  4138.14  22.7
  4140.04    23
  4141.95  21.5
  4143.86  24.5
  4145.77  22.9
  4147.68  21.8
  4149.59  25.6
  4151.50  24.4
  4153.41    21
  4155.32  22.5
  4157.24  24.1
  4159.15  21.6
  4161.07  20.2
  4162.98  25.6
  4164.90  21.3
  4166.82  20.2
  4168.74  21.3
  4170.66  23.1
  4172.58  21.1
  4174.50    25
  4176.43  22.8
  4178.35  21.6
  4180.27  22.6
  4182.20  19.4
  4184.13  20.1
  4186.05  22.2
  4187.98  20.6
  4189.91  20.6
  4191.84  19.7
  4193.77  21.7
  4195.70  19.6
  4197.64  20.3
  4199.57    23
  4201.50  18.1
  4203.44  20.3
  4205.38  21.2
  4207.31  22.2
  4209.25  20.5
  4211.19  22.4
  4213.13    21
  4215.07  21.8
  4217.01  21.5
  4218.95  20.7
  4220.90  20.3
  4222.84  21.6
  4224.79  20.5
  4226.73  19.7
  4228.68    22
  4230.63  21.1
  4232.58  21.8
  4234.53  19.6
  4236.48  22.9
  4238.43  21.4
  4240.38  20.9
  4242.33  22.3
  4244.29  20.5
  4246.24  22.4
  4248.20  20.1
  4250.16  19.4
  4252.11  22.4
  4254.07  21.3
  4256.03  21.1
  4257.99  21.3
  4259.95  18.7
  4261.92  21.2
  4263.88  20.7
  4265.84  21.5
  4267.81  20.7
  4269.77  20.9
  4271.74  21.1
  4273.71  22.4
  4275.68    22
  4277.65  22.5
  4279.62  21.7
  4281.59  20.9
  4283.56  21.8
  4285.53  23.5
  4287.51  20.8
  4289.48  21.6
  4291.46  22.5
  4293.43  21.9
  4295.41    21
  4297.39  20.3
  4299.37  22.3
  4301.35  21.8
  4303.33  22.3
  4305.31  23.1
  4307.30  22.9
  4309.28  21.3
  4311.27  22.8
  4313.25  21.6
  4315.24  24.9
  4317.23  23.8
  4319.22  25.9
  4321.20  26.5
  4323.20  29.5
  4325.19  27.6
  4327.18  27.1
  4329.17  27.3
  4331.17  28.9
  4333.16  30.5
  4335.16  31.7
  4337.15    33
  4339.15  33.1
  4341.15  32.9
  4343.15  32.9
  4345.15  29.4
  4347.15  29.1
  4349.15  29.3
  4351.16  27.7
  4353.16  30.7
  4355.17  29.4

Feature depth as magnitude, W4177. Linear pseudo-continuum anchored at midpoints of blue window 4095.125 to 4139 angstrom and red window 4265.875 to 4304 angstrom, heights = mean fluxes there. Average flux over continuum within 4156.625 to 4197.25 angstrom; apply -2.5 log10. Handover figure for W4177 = 0.11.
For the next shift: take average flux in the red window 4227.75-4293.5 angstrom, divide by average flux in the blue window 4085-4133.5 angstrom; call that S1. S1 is 0.8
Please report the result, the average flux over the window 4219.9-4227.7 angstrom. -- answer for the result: 20.5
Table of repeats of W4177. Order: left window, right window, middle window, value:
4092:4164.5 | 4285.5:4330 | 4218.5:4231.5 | 0.15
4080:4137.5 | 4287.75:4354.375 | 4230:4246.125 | 0.21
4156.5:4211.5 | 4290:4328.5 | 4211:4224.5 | 0.04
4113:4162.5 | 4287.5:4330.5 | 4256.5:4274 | 0.13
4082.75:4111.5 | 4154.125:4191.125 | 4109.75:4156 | 0.02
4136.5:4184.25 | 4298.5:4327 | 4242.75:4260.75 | 0.13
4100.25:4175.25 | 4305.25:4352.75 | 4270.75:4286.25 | 0.21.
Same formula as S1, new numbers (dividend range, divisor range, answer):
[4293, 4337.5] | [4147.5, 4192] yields 1.14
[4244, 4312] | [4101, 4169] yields 0.90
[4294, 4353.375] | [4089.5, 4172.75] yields 1.10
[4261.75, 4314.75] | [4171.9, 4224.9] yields 1.03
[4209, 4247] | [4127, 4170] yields 0.94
